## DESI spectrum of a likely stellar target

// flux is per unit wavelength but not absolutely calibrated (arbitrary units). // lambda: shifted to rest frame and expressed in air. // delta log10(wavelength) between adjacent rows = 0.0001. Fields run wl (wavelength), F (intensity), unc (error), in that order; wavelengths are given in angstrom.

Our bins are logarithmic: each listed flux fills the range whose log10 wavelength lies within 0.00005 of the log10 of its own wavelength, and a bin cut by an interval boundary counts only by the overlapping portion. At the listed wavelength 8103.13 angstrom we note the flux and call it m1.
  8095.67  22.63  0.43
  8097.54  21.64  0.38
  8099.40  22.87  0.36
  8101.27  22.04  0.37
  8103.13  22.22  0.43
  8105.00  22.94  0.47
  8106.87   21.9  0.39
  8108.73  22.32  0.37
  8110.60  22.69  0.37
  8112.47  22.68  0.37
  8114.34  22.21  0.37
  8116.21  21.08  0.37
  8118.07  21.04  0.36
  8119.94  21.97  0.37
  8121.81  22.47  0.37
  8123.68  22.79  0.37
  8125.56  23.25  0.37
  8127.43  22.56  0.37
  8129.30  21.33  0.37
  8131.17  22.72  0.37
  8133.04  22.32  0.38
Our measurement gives 22.22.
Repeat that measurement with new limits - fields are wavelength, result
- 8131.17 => 22.72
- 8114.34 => 22.21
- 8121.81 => 22.47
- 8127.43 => 22.56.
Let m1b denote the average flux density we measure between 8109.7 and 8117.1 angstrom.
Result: 22.2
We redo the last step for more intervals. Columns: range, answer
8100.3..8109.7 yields 22.3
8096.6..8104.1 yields 22.2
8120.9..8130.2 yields 22.5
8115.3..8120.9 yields 21.4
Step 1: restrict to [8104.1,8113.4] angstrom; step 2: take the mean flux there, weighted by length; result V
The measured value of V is 22.5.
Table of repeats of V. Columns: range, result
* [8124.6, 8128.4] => 22.9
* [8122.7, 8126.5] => 23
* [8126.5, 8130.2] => 22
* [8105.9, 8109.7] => 22.1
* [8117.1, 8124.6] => 22.1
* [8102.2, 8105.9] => 22.6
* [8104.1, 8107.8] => 22.4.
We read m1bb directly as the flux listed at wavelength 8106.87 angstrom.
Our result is 21.9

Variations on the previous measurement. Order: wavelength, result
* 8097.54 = 21.64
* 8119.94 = 21.97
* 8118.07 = 21.04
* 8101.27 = 22.04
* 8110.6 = 22.69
